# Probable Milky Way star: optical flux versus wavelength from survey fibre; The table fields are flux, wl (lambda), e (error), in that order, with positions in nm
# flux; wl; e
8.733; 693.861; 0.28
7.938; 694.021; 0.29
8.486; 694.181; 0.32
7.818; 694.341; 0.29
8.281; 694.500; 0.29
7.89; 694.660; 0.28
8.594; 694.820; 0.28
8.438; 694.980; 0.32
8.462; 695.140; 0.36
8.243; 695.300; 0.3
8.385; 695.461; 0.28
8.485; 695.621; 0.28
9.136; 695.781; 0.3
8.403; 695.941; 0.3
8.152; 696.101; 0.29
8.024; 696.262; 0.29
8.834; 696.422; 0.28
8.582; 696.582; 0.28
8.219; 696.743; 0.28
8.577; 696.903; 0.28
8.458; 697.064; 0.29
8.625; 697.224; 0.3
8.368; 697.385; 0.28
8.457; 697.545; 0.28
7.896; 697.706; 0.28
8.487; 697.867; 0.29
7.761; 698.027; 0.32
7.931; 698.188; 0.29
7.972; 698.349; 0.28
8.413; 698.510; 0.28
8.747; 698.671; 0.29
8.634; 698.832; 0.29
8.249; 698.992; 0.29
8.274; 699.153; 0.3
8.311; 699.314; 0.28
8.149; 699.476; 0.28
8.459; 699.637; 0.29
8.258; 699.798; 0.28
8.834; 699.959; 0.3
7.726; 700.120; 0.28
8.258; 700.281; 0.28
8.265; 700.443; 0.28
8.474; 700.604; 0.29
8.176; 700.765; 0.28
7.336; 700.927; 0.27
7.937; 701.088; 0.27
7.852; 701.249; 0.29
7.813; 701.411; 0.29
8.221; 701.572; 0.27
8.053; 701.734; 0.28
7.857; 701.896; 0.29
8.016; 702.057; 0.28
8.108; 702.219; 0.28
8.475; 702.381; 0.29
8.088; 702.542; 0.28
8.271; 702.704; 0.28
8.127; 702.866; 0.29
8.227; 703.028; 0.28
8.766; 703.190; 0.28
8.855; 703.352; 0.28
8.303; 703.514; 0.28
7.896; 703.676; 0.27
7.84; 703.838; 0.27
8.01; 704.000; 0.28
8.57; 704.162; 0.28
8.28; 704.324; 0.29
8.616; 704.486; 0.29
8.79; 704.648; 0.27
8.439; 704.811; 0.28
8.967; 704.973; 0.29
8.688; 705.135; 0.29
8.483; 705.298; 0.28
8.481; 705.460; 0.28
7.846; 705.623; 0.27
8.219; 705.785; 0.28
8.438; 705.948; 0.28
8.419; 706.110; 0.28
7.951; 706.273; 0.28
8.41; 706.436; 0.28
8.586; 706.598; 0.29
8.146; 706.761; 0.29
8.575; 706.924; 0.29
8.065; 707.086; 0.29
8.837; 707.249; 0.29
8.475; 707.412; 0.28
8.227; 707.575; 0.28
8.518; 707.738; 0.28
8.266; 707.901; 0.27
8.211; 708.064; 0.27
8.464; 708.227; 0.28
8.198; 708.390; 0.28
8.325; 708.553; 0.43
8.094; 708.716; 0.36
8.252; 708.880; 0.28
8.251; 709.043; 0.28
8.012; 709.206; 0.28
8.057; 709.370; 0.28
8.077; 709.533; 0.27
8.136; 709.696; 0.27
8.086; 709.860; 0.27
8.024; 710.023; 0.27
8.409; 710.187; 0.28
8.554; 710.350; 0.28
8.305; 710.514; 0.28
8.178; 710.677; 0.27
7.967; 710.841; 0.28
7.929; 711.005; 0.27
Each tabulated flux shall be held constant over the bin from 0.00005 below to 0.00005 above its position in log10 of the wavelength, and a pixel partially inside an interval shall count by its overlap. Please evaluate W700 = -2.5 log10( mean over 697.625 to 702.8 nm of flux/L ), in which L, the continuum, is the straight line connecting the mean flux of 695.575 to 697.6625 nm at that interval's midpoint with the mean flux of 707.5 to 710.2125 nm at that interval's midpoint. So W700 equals 0.031 mag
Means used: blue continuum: 8.48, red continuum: 8.21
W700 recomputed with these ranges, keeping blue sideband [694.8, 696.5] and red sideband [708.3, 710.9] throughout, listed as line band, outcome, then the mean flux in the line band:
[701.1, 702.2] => 0.05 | 7.97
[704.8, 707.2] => -0.02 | 8.39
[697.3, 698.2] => 0.03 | 8.17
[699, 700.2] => 0.01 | 8.28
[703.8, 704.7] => -0.01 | 8.37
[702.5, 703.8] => 0.00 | 8.3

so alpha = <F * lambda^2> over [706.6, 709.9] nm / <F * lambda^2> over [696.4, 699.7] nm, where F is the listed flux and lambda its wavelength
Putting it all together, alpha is 1.0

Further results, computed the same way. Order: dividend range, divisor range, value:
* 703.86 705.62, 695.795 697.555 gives 1.03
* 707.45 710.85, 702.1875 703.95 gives 1.01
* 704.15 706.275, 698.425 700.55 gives 1.03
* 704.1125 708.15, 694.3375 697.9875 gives 1.03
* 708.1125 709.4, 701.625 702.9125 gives 1.03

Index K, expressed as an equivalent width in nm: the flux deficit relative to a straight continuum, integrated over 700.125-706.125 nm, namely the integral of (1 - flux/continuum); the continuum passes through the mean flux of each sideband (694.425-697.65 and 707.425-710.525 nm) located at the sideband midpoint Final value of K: 0.054 nm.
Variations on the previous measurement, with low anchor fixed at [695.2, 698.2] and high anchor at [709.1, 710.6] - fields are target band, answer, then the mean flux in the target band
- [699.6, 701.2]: 0.03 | 8.16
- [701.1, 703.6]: 0.03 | 8.19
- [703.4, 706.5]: -0.04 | 8.35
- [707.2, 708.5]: -0.03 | 8.39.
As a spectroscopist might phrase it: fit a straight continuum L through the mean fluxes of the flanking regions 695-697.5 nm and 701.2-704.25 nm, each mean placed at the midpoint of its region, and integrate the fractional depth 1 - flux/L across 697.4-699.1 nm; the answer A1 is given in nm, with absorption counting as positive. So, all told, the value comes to 0.02 nm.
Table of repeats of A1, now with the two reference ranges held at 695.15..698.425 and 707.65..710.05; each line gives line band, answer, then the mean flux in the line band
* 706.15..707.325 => -0.02 nm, 8.37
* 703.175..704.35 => 0.00 nm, 8.29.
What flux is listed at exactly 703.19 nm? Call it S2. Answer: 8.766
